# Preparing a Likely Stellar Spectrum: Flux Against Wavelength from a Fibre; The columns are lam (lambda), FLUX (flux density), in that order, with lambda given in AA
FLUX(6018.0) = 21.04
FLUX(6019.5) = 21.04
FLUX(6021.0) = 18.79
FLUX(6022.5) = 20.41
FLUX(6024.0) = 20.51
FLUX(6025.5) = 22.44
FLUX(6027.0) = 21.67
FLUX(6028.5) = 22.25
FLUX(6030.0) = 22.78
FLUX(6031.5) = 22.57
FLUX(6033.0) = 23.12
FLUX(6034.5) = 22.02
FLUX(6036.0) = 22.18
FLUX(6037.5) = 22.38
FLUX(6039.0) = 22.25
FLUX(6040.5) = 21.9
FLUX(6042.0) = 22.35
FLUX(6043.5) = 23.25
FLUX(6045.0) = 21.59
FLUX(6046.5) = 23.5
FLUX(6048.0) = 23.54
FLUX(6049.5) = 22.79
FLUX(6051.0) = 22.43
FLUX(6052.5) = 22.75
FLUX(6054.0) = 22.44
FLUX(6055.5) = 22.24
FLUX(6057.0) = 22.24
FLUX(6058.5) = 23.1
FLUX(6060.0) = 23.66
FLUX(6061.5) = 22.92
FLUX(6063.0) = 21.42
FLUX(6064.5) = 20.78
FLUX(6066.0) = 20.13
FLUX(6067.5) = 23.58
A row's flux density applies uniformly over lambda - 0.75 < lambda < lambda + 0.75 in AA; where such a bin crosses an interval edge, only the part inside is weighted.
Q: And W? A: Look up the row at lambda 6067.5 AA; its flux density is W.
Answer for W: 23.58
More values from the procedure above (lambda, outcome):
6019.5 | 21.04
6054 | 22.44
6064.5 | 20.78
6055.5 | 22.24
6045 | 21.59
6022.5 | 20.41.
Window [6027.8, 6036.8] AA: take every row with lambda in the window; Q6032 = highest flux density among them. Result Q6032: 23.12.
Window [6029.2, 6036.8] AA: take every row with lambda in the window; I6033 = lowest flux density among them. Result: 22.02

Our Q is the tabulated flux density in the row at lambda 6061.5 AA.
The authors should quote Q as 22.92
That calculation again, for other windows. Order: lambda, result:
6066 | 20.13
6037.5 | 22.38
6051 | 22.43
